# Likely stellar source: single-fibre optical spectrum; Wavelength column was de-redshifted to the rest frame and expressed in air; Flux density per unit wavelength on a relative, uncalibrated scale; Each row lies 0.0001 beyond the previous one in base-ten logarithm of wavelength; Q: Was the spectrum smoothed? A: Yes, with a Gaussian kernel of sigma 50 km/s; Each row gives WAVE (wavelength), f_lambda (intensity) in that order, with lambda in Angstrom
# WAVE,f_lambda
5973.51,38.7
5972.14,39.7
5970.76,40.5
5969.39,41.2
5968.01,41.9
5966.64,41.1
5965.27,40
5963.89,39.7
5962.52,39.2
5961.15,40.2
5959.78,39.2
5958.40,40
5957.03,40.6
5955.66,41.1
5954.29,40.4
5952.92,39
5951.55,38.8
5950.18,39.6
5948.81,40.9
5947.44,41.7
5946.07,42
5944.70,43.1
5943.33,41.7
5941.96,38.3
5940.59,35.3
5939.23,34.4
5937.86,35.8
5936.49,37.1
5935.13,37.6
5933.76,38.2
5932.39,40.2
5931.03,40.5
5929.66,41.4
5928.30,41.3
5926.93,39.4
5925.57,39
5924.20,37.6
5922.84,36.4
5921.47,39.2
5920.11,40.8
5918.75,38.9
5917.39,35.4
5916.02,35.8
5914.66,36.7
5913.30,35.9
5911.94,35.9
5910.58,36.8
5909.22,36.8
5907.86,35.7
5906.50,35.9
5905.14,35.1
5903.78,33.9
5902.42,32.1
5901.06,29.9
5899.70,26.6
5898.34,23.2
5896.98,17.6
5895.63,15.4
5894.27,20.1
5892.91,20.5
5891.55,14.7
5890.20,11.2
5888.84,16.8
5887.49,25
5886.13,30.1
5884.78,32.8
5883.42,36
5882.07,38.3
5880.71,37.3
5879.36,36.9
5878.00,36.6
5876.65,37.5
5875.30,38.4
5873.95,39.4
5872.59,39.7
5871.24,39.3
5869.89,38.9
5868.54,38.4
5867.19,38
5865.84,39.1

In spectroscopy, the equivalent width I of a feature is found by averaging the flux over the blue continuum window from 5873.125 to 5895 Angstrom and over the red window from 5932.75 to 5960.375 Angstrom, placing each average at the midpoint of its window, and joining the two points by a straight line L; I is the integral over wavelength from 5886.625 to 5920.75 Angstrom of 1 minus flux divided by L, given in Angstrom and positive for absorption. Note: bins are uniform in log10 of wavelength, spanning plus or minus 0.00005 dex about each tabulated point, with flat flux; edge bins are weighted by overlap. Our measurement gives 3.97 Angstrom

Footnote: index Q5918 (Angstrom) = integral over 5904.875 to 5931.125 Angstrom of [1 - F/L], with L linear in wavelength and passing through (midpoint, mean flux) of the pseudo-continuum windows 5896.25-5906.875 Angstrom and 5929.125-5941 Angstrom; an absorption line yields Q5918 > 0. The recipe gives -3.5 Angstrom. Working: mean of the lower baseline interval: 29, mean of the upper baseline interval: 37.9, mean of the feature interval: 37.7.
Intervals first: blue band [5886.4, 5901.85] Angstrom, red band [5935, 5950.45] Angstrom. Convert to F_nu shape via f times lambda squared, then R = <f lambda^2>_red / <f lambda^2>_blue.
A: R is 1.9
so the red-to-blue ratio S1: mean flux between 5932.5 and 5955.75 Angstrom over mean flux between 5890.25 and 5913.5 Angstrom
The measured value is 1.4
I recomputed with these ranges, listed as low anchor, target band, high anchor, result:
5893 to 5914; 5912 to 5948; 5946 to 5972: -3.92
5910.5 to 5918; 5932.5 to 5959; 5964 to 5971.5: -0.28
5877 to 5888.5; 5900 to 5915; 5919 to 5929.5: 0.93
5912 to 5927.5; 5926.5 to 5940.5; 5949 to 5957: 0.05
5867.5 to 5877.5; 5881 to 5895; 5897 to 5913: 4.31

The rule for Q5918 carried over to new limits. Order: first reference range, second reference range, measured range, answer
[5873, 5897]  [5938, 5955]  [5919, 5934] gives -1.5 Angstrom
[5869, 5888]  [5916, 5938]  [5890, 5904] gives 5.6 Angstrom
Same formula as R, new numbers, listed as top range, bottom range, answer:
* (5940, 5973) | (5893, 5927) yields 1.24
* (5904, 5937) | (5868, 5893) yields 1.19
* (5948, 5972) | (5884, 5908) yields 1.63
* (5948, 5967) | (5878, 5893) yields 1.47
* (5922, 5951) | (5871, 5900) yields 1.39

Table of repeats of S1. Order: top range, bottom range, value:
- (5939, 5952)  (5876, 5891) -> 1.30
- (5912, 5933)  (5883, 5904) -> 1.62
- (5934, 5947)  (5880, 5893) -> 1.45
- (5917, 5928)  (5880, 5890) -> 1.28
